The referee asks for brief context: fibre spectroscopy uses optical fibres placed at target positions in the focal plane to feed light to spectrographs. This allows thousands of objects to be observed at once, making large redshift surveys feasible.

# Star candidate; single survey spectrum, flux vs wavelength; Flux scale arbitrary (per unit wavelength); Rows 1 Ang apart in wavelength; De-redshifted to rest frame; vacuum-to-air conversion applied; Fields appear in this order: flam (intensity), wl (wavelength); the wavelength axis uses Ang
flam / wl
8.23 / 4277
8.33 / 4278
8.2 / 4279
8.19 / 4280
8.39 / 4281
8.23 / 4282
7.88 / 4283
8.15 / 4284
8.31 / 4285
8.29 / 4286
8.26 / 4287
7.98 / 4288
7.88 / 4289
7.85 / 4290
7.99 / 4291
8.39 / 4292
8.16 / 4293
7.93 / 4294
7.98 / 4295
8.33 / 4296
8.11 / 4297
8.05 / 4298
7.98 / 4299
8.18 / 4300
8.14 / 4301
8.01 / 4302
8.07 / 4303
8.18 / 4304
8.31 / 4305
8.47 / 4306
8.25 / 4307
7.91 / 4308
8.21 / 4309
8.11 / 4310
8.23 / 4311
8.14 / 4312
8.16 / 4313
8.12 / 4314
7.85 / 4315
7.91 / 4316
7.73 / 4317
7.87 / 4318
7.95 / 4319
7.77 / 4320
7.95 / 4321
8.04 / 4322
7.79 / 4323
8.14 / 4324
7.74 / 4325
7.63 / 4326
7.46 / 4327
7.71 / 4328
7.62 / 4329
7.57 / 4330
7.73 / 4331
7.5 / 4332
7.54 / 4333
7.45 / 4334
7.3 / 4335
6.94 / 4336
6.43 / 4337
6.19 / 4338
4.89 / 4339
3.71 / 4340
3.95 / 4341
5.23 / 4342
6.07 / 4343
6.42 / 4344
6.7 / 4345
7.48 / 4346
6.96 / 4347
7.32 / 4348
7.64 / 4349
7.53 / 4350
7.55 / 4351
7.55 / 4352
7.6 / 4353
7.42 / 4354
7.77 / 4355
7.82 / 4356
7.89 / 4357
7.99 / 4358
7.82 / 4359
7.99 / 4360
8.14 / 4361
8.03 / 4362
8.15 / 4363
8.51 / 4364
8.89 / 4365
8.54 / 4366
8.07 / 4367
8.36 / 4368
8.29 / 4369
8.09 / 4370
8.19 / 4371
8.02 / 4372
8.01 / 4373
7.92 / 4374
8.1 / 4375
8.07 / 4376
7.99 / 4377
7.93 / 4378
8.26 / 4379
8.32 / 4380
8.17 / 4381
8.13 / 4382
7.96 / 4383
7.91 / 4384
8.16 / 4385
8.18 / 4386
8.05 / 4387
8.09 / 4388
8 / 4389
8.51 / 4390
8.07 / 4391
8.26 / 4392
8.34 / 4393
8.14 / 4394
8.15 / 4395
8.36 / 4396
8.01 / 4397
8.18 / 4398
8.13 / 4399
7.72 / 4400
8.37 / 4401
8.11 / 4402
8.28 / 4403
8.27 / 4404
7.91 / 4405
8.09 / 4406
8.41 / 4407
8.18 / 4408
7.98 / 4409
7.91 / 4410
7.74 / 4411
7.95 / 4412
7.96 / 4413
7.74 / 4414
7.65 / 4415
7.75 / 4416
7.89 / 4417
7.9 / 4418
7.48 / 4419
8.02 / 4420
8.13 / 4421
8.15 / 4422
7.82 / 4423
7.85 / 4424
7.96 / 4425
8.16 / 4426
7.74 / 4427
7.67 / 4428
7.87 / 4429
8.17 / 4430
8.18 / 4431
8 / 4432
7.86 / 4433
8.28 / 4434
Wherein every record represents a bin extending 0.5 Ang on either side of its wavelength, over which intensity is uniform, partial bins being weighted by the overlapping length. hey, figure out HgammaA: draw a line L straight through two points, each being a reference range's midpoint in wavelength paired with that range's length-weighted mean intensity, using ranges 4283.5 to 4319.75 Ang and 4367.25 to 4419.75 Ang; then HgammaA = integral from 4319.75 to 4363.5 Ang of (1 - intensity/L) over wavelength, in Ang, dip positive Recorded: 4.6 Ang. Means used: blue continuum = 8.09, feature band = 7.23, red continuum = 8.07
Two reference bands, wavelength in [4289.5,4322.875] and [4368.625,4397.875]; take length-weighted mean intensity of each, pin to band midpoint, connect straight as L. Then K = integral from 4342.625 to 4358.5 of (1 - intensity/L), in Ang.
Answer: 1.4 Ang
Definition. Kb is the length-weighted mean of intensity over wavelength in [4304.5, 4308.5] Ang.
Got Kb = 8.23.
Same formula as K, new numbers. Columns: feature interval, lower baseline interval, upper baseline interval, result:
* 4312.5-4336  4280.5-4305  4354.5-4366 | 1.1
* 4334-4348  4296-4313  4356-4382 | 3.5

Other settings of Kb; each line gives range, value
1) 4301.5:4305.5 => 8.14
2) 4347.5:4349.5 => 7.48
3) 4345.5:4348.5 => 7.25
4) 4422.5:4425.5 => 7.88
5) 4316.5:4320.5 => 7.83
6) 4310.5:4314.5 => 8.16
